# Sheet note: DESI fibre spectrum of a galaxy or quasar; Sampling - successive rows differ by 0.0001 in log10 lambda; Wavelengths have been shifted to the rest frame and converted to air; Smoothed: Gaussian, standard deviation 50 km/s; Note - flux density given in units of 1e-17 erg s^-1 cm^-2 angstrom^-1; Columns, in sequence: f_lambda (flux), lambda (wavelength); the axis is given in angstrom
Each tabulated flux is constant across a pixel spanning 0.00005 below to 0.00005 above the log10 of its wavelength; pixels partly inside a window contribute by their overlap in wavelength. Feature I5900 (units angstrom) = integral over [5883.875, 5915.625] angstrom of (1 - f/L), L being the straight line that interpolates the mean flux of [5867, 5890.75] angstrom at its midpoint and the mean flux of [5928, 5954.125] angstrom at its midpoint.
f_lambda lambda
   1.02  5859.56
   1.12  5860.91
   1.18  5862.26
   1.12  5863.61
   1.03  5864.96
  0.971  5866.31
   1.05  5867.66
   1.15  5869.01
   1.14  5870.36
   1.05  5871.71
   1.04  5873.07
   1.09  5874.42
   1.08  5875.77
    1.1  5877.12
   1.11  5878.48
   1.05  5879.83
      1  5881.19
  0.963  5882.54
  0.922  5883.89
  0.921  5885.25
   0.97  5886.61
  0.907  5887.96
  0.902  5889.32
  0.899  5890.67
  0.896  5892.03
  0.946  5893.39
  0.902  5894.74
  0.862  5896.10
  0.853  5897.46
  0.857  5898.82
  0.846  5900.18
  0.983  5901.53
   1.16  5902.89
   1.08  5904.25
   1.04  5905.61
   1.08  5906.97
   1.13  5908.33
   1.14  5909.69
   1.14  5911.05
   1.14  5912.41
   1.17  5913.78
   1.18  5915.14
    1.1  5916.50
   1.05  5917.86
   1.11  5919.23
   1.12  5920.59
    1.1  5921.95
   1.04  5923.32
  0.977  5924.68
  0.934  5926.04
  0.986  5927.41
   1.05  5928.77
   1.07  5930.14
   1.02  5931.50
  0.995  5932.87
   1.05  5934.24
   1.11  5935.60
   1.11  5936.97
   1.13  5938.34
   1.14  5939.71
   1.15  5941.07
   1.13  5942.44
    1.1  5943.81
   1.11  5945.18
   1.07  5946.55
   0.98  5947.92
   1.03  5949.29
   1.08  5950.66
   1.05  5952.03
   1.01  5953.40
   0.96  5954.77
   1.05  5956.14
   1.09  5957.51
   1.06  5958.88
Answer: 1.3 angstrom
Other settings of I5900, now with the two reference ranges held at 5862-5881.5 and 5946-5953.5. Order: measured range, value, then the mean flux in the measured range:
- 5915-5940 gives -0.3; 1.06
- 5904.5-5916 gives -0.7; 1.13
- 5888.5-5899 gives 1.7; 0.891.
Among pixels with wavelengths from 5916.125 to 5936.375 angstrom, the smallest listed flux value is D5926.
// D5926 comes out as 0.934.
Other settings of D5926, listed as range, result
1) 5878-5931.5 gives 0.846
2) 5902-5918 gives 1.04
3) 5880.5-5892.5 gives 0.896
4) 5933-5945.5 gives 1.05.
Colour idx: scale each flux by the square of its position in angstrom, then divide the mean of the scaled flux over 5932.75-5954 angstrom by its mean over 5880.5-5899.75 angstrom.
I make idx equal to 1.2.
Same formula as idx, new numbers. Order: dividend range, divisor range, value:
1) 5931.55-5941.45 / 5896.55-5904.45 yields 1.16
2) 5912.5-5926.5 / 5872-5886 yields 1.07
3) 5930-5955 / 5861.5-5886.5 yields 1.04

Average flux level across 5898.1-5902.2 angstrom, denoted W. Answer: 0.896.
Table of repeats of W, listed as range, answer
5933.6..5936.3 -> 1.08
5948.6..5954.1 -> 1.04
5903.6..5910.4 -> 1.09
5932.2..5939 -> 1.08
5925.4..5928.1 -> 0.961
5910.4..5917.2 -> 1.15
